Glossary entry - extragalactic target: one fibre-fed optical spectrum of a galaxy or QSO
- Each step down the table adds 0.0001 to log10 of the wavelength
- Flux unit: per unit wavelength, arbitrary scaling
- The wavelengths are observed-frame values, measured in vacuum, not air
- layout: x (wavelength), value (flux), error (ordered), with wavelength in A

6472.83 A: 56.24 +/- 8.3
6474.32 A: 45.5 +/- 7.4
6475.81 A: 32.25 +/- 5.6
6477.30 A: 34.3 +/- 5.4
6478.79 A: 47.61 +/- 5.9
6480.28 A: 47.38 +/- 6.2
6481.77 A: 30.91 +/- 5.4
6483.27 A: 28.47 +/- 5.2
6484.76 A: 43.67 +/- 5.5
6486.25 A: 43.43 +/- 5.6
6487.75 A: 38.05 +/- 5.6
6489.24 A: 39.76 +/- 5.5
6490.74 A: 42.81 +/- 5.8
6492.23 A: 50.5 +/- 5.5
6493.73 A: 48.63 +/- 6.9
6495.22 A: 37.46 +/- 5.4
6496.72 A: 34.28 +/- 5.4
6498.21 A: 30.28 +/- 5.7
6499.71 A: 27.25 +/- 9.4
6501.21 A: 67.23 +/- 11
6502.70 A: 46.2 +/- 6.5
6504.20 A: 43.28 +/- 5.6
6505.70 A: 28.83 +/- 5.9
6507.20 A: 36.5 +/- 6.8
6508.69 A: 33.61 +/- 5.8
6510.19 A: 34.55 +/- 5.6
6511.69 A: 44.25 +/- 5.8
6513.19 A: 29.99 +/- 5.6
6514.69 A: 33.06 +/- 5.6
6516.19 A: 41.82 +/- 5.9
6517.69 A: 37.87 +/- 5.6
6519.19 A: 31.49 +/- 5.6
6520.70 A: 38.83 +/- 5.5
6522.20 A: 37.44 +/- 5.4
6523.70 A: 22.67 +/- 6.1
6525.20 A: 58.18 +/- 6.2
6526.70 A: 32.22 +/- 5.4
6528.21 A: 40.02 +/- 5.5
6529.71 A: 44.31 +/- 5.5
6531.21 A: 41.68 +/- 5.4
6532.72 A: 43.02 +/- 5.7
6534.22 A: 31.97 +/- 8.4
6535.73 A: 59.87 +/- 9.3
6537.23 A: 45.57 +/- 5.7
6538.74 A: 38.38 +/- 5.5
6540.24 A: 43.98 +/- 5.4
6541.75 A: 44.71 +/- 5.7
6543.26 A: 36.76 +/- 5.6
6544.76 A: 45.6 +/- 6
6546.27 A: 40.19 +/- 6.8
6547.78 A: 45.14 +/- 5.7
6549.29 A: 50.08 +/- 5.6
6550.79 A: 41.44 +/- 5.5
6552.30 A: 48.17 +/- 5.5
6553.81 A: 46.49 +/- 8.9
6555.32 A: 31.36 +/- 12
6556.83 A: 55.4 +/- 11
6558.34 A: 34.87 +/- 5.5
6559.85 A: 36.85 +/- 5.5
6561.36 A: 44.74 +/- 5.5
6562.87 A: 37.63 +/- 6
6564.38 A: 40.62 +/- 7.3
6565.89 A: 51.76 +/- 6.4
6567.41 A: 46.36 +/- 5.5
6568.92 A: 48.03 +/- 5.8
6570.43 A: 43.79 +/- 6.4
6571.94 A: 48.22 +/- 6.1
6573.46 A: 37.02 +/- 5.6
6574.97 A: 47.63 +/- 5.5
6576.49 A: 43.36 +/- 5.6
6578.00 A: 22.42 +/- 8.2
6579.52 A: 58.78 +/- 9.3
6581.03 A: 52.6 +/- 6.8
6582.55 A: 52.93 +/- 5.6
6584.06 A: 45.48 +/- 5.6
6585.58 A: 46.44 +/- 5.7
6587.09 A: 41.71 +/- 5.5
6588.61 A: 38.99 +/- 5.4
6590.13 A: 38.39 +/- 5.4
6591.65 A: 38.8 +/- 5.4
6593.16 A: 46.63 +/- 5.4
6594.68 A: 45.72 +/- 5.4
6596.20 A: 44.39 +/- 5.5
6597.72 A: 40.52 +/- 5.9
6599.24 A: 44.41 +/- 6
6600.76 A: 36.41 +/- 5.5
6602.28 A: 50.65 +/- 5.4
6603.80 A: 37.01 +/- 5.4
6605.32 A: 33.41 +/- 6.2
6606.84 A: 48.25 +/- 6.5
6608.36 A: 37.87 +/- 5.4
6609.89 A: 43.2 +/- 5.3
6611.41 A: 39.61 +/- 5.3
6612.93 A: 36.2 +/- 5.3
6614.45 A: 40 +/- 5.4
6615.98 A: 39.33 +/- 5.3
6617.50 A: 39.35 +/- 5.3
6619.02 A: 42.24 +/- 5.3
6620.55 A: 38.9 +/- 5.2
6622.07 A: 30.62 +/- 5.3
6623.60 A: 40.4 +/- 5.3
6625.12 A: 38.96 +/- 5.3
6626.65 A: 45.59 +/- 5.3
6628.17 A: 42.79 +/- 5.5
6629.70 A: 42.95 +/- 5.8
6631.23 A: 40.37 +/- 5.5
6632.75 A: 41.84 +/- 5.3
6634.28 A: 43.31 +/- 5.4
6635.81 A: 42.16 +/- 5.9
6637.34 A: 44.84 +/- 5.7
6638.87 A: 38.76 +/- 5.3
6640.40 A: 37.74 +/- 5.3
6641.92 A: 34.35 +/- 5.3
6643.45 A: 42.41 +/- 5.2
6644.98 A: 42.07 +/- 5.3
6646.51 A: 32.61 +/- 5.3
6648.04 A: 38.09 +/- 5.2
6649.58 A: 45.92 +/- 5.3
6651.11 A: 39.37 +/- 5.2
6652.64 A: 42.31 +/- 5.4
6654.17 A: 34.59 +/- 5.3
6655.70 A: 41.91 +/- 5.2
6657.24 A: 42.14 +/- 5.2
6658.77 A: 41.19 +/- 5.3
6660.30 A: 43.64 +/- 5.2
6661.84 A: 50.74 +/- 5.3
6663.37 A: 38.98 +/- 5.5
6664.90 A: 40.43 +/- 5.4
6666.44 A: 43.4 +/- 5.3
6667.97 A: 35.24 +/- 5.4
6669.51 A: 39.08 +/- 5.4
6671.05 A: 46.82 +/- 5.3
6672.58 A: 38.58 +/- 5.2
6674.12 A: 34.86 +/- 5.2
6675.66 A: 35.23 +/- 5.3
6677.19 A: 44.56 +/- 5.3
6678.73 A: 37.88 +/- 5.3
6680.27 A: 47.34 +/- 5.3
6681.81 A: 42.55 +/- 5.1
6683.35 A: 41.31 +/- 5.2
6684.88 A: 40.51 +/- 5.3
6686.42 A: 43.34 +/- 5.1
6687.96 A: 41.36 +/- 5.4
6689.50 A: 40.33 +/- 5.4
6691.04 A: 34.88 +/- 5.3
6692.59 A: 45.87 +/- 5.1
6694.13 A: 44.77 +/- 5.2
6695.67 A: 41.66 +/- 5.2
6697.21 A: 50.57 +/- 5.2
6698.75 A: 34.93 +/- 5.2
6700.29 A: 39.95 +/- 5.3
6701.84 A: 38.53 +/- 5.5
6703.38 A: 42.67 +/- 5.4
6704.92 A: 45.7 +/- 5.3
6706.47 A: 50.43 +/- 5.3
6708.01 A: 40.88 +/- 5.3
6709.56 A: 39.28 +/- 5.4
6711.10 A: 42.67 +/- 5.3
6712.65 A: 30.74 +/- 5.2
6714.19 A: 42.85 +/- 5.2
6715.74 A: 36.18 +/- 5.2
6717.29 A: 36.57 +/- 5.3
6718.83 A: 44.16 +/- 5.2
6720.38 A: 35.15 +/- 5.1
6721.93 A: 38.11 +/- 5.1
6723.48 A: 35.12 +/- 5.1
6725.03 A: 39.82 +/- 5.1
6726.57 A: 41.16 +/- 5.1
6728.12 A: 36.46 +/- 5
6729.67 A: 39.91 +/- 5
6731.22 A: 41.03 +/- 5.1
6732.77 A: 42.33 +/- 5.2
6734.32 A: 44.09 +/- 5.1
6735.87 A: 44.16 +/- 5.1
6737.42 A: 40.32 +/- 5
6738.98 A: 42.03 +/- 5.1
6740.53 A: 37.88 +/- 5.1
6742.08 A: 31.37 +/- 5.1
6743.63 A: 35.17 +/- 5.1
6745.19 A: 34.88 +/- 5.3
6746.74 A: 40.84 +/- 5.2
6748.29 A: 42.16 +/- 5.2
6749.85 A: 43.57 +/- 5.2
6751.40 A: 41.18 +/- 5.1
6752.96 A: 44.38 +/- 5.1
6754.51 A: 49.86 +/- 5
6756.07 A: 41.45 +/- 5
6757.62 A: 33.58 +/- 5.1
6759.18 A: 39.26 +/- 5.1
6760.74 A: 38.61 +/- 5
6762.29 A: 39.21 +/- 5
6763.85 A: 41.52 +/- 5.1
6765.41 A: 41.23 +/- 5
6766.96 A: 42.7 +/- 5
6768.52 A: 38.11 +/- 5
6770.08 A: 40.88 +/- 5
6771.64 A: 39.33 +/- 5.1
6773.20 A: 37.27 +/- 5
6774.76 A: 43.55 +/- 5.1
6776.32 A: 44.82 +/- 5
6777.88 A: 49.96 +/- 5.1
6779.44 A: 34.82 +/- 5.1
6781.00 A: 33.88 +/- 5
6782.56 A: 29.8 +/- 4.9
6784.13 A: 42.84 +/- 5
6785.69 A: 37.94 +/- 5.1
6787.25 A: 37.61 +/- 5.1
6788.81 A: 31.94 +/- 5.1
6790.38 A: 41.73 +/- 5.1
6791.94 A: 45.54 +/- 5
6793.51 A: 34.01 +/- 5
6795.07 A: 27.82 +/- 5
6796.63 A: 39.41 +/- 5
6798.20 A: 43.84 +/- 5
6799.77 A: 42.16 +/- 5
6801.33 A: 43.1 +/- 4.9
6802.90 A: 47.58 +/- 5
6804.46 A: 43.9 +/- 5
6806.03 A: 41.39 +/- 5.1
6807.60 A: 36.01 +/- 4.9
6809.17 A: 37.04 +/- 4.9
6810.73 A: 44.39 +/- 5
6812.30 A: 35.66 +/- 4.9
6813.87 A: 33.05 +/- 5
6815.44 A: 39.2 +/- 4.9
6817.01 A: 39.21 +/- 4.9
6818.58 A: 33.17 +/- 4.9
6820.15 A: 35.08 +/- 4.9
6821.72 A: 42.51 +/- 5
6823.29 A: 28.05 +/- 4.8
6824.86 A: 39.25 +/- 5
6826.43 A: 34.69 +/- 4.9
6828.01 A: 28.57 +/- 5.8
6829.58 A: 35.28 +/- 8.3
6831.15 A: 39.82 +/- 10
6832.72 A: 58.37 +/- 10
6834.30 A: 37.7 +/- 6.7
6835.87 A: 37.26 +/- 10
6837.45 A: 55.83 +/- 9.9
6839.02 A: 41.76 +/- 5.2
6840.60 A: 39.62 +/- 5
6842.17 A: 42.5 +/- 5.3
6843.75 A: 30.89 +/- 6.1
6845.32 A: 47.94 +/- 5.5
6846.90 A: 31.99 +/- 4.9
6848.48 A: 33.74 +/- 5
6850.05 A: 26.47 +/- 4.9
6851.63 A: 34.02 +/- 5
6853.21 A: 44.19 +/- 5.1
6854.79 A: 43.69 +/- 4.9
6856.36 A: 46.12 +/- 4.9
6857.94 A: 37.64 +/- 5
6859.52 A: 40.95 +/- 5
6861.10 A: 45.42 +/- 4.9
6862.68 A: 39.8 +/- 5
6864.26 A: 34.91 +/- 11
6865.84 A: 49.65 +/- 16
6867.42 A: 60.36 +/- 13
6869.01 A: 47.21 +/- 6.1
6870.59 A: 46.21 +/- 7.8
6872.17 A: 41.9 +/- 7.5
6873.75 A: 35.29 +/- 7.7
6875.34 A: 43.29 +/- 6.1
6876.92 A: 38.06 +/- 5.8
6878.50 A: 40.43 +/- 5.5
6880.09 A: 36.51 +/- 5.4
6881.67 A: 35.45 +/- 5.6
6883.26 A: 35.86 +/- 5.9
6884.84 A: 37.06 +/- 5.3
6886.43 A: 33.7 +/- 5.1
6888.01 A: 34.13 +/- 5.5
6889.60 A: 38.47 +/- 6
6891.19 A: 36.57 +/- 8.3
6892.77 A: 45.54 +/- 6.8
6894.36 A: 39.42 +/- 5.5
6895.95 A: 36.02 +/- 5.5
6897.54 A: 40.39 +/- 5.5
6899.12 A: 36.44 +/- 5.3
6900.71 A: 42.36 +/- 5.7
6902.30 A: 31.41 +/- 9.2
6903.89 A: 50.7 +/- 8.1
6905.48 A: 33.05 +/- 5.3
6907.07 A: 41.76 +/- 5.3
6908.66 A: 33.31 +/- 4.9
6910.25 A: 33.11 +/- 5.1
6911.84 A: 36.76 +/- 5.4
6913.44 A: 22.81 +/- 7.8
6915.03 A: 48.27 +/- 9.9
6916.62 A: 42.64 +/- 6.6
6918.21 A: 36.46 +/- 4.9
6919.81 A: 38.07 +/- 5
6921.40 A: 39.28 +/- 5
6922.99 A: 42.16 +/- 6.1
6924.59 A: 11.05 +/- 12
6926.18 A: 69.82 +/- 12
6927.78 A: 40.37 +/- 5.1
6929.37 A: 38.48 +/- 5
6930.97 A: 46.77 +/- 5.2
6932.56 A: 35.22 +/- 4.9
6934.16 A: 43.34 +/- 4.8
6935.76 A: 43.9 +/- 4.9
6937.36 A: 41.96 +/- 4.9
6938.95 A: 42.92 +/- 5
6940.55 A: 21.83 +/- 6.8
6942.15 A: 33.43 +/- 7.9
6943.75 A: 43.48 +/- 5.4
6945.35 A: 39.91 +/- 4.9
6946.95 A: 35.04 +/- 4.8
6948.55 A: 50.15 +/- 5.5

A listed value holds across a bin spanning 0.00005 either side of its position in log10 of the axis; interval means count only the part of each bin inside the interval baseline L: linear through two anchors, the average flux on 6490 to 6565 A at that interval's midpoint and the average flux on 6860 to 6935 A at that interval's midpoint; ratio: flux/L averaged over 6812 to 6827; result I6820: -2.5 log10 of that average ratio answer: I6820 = 0.11 mag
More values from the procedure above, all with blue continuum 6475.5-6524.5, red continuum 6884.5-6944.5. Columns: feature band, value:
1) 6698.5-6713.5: -0.06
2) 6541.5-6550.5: -0.14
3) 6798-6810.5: -0.09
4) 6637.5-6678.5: -0.05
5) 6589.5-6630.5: -0.07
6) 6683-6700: -0.09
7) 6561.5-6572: -0.17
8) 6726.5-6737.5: -0.08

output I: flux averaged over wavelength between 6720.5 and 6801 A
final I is 39.6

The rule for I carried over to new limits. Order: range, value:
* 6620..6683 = 40.6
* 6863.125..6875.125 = 44.8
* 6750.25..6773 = 40.8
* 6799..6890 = 39.7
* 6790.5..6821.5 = 39.2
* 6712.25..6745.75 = 38.7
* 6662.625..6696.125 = 40.9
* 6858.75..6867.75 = 44.4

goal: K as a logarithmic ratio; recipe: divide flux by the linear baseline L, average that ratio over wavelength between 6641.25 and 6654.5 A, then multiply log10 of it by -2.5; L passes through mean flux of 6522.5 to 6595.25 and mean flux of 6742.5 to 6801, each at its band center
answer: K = 0.07 mag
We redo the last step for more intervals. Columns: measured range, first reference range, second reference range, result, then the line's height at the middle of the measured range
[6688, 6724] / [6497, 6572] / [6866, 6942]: -0.01 mag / 40.3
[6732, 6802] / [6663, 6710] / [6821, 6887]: 0.02 mag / 40.7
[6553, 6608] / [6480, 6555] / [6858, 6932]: -0.08 mag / 40.3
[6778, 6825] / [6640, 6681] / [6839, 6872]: 0.08 mag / 41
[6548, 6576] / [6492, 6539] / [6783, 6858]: -0.11 mag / 39.5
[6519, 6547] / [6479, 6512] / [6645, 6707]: -0.02 mag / 40.2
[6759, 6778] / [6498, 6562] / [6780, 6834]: -0.06 mag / 38.7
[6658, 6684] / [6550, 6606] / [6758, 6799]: 0.00 mag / 41.3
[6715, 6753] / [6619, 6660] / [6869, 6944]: 0.01 mag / 39.7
